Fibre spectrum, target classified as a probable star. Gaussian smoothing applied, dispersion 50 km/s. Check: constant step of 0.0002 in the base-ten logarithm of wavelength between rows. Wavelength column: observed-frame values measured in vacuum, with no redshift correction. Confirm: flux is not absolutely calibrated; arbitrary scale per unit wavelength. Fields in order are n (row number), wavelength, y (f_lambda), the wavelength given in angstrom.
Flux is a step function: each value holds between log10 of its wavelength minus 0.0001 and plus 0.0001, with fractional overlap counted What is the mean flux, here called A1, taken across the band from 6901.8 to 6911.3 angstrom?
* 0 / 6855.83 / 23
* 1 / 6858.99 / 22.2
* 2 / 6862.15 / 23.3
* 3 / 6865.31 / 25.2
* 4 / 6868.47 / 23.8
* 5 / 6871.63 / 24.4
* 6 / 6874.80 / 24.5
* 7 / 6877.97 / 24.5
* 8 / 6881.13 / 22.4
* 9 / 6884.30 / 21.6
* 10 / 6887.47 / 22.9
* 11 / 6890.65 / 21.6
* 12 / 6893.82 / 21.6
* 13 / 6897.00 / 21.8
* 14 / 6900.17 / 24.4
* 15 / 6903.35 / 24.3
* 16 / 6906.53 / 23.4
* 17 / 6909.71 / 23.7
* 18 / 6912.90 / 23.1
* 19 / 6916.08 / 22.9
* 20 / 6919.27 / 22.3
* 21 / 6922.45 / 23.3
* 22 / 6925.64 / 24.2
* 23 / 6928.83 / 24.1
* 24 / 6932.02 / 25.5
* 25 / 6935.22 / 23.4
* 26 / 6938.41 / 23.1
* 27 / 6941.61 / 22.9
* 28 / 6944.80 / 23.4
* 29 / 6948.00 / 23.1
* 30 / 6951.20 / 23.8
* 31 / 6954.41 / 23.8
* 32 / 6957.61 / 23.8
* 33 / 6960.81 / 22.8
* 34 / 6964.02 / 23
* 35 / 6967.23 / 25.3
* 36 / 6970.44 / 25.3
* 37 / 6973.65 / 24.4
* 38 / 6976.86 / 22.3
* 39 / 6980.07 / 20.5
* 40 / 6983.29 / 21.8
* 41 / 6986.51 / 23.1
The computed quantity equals 23.8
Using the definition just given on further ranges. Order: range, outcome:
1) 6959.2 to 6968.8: 23.7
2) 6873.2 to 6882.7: 23.8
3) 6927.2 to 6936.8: 24.3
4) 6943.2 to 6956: 23.5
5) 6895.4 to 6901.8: 23.1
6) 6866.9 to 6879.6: 24.3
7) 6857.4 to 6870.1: 23.6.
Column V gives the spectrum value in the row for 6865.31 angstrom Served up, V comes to 25.2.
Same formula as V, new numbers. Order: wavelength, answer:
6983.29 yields 21.8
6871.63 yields 24.4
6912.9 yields 23.1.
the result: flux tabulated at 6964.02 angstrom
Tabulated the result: 23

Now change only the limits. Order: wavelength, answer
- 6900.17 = 24.4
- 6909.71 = 23.7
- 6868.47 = 23.8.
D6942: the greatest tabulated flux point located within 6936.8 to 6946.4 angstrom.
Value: 23.4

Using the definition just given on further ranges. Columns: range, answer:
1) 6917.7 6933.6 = 25.5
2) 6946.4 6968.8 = 25.3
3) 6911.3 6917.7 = 23.1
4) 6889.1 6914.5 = 24.4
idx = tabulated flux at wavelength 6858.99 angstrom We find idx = 22.2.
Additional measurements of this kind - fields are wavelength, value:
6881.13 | 22.4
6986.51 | 23.1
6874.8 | 24.5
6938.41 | 23.1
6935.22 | 23.4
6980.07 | 20.5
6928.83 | 24.1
